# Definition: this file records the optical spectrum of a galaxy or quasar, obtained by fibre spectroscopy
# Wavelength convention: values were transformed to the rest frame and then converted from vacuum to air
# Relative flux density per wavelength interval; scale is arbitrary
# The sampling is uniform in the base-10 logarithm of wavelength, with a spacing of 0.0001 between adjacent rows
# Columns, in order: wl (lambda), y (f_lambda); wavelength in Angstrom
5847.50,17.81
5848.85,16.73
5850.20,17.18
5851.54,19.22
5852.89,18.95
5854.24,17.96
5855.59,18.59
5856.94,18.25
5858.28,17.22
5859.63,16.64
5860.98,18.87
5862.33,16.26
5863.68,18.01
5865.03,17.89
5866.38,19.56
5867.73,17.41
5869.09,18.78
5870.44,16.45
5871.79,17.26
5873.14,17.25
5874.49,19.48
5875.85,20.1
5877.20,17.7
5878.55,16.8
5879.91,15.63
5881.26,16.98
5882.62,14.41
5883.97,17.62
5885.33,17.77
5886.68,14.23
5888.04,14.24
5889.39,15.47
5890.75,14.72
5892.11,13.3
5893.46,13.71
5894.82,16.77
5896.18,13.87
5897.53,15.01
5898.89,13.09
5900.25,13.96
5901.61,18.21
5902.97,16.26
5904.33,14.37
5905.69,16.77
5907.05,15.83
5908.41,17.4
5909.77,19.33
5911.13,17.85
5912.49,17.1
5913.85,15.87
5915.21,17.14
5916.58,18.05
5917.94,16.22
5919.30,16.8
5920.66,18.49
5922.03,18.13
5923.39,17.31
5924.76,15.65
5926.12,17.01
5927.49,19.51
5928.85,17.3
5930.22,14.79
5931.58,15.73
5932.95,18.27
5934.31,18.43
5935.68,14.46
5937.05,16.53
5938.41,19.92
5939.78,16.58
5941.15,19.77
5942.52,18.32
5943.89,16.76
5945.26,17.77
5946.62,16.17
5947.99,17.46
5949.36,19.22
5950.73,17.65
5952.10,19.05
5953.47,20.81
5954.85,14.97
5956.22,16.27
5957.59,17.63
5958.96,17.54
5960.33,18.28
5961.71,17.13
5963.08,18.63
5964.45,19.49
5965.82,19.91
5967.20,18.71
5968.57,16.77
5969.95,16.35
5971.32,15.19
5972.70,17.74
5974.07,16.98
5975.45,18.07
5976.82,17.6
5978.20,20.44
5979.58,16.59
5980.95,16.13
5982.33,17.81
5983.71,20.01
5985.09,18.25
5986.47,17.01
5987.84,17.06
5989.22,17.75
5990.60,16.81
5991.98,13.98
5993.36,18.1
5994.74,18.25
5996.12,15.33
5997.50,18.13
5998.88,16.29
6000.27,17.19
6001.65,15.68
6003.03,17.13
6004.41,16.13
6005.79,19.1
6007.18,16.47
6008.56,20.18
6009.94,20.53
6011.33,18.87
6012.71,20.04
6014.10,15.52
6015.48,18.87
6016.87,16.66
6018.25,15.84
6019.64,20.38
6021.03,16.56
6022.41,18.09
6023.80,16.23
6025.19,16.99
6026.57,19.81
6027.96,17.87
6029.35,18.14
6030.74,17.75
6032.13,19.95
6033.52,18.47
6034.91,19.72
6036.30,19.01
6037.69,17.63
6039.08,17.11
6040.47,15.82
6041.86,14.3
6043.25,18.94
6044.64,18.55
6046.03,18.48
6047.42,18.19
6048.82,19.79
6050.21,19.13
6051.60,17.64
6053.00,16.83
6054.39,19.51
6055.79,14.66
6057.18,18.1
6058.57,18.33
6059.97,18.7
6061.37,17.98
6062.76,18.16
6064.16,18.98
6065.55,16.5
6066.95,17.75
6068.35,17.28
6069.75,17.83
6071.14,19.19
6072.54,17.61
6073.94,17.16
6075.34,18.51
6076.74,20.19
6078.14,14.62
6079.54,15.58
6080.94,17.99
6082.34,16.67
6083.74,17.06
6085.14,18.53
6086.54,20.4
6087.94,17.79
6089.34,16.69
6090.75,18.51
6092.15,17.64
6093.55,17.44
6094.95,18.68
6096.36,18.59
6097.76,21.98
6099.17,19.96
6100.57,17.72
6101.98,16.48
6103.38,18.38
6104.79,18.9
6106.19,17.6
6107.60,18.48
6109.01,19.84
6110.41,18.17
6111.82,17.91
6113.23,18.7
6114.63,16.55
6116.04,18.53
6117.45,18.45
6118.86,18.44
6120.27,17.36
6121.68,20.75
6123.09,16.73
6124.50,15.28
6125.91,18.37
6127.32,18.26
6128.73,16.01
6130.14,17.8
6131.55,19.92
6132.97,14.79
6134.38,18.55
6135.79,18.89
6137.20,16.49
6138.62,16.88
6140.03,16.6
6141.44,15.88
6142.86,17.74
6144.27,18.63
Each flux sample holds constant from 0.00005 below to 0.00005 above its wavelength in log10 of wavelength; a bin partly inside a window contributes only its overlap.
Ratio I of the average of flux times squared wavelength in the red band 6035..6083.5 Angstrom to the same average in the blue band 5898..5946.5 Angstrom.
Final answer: 1.09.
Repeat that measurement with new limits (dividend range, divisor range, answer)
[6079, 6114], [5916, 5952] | 1.10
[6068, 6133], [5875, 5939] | 1.17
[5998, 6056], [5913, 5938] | 1.09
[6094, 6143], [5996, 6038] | 1.04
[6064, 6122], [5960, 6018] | 1.06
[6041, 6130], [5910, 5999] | 1.07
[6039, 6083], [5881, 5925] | 1.16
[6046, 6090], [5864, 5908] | 1.17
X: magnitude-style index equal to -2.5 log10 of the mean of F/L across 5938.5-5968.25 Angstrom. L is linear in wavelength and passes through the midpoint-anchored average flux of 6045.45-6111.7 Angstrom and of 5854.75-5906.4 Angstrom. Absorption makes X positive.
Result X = -0.06 mag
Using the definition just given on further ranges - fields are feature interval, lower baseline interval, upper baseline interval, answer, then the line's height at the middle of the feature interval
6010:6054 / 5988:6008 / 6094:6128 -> -0.04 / 17.3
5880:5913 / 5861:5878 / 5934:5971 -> 0.14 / 17.9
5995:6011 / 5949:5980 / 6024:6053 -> 0.03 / 18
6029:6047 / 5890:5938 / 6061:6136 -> -0.03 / 17.5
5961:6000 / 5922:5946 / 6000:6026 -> 0.00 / 17.6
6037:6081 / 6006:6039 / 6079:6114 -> 0.03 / 18.2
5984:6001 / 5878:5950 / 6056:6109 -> 0.01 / 17.3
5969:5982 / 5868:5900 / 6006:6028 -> 0.01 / 17.5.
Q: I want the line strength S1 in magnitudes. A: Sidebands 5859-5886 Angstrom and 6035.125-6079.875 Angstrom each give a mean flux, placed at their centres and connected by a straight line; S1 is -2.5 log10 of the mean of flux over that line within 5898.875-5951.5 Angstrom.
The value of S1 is 0.03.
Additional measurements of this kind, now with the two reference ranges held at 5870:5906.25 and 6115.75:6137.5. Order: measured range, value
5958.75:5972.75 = -0.08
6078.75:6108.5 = -0.04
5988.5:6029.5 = -0.04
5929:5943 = -0.06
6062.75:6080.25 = -0.02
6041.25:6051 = -0.06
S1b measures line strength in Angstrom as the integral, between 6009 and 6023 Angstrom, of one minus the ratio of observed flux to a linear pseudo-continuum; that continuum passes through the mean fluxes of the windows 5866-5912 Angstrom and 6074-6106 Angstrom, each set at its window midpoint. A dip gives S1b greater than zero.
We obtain -0.6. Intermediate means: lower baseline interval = 16.4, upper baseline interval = 18.1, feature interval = 18.2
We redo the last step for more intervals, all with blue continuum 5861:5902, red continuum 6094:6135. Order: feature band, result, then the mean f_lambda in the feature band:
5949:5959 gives -0.5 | 17.9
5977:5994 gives -0.3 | 17.5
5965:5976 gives -0.3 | 17.5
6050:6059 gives 0.0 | 17.7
